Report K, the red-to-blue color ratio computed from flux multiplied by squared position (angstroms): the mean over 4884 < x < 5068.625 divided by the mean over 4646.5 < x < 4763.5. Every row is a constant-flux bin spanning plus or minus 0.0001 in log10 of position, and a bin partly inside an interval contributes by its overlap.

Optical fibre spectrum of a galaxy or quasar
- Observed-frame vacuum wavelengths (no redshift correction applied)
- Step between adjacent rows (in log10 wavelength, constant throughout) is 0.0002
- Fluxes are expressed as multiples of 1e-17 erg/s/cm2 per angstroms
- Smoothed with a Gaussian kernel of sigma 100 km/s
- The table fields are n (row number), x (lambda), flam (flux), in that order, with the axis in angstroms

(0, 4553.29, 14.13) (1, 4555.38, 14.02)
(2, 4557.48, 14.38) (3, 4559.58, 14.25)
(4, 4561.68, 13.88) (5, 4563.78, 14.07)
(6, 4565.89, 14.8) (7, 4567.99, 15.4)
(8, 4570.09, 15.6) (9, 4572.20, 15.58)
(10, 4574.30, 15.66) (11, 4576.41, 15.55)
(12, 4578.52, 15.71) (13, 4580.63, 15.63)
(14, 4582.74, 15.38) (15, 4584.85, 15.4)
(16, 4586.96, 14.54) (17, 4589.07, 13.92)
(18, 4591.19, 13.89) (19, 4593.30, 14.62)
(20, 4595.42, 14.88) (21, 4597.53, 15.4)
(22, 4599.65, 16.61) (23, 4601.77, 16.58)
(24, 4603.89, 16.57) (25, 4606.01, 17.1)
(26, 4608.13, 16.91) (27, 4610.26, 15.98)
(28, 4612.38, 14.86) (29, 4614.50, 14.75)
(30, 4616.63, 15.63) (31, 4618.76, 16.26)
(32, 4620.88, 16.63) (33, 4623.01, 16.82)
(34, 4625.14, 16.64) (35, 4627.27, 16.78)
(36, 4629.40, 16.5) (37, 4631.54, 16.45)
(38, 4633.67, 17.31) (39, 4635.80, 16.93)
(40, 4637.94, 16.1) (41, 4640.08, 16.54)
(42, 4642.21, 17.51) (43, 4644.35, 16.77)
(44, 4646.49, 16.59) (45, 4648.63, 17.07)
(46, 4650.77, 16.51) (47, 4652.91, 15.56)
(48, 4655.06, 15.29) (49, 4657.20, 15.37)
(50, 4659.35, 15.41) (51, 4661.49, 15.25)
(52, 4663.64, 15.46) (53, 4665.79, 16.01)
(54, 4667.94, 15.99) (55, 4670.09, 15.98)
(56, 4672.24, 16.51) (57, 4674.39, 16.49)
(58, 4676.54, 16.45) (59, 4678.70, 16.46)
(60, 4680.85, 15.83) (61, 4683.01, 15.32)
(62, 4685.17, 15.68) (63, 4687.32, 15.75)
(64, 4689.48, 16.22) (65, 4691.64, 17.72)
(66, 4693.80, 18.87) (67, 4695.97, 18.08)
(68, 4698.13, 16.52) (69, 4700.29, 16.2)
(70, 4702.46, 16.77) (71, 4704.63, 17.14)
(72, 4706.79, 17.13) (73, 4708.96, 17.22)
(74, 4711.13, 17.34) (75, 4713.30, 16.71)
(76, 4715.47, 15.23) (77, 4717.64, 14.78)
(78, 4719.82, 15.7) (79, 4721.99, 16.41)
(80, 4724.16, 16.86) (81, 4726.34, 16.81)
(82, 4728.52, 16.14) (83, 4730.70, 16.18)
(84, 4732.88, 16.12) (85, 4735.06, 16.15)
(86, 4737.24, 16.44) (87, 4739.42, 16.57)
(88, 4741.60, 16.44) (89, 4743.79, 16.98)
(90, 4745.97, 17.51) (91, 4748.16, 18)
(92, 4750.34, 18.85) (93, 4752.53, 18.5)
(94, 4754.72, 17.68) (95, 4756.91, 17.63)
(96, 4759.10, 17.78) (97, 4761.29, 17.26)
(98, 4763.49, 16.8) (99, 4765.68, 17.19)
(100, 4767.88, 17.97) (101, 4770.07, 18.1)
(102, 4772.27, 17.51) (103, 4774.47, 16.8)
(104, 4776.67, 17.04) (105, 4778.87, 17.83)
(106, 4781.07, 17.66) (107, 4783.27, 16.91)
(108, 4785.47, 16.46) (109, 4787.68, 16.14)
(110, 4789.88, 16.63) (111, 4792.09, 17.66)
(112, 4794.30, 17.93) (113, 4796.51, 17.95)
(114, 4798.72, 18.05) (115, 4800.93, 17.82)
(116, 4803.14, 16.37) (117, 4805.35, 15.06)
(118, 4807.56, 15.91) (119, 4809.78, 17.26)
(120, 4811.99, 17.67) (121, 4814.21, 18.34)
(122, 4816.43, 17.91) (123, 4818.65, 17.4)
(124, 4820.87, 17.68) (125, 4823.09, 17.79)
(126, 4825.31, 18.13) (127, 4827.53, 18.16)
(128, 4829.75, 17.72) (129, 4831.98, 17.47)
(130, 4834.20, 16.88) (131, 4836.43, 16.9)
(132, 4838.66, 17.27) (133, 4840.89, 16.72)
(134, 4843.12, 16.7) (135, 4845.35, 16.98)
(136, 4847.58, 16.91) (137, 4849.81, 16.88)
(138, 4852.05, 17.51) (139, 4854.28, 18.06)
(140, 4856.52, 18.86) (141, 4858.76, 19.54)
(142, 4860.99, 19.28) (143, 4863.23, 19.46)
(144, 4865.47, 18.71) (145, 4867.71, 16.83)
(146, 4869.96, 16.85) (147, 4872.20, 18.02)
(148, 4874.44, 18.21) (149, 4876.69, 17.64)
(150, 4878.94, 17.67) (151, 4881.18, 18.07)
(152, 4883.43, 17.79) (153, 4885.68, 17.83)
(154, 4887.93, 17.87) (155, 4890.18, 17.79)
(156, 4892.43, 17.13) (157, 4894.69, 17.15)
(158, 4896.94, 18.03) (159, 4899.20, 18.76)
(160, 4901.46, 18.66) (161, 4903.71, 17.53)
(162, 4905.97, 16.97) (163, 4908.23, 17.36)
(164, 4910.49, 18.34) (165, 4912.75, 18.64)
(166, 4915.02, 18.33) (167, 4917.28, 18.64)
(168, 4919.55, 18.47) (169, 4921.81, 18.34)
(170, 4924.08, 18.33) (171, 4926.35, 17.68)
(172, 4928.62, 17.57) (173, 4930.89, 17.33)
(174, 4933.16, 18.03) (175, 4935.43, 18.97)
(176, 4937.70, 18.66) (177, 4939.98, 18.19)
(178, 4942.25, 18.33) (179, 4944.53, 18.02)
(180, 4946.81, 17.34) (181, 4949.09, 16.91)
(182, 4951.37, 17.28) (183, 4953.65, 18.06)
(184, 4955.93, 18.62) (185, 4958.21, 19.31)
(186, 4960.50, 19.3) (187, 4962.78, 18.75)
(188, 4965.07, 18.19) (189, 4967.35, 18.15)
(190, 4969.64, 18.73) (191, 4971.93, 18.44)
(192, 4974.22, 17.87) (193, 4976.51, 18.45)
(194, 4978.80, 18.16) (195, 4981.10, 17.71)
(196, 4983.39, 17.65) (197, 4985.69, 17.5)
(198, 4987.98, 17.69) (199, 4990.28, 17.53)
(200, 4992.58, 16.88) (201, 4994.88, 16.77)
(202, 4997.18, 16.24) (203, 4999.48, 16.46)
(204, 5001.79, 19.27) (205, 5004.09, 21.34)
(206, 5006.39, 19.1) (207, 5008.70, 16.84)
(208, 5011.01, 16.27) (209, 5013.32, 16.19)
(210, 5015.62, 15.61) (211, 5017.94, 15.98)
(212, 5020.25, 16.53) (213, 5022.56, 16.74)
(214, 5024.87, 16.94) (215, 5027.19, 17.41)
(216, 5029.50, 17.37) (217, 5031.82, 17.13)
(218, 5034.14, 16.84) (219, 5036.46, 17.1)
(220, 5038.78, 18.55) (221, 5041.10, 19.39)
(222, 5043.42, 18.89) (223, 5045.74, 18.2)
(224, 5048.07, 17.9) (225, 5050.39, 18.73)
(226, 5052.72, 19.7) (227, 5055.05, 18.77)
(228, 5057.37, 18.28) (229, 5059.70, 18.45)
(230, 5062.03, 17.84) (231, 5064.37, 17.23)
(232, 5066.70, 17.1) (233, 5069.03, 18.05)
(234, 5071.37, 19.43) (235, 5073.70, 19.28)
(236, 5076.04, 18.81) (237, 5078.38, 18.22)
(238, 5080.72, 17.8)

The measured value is 1.21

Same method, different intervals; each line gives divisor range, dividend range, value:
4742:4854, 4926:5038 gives 1.10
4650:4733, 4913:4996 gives 1.24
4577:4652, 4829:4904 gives 1.23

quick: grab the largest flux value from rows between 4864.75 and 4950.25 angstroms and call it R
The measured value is 18.97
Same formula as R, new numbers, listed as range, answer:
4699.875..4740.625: 17.34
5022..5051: 19.39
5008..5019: 16.84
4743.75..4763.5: 18.85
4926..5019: 21.34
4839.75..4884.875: 19.54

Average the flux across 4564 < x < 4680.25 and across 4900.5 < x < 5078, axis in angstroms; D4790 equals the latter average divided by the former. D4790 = 1.13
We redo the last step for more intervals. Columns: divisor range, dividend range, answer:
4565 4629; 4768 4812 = 1.09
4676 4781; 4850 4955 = 1.07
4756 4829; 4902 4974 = 1.05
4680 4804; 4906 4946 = 1.07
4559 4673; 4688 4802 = 1.08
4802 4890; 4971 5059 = 1.01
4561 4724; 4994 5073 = 1.10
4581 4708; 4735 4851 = 1.07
